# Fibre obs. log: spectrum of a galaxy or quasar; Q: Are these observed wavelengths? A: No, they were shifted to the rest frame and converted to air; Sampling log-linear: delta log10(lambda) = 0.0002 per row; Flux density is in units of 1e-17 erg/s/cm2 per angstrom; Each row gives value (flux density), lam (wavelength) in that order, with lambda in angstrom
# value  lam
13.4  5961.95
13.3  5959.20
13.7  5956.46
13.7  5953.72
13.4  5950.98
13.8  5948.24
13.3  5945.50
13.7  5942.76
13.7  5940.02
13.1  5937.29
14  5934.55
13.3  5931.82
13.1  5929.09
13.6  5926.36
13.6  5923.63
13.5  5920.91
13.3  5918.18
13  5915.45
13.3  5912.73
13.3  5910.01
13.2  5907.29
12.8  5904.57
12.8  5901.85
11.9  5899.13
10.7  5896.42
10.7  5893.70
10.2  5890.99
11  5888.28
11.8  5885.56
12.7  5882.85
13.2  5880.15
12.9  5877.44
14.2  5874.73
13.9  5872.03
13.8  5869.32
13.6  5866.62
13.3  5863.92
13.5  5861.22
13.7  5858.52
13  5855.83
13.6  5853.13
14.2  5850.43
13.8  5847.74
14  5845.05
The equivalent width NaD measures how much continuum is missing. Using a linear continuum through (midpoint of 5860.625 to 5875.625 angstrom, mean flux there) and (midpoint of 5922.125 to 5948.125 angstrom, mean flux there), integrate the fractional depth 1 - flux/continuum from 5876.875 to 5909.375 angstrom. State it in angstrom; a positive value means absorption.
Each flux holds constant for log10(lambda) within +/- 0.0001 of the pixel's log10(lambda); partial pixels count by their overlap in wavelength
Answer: 3.9 angstrom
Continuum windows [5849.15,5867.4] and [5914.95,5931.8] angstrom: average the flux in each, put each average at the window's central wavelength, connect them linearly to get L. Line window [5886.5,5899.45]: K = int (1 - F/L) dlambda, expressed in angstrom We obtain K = 2.5 angstrom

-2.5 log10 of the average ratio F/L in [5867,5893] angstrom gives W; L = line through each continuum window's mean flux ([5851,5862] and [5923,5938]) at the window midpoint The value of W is 0.072 mag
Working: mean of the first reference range 13.5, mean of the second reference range 13.5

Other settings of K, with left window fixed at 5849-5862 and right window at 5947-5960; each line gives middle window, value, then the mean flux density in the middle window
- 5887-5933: 3.56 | 12.6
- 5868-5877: -0.17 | 13.9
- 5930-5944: 0.06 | 13.5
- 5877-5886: 0.59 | 12.7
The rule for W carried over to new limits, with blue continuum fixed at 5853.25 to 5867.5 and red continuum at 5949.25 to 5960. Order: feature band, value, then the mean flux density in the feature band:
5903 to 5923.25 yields 0.02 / 13.2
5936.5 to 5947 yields 0.01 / 13.5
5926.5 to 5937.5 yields 0.01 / 13.4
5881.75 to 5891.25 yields 0.17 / 11.5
